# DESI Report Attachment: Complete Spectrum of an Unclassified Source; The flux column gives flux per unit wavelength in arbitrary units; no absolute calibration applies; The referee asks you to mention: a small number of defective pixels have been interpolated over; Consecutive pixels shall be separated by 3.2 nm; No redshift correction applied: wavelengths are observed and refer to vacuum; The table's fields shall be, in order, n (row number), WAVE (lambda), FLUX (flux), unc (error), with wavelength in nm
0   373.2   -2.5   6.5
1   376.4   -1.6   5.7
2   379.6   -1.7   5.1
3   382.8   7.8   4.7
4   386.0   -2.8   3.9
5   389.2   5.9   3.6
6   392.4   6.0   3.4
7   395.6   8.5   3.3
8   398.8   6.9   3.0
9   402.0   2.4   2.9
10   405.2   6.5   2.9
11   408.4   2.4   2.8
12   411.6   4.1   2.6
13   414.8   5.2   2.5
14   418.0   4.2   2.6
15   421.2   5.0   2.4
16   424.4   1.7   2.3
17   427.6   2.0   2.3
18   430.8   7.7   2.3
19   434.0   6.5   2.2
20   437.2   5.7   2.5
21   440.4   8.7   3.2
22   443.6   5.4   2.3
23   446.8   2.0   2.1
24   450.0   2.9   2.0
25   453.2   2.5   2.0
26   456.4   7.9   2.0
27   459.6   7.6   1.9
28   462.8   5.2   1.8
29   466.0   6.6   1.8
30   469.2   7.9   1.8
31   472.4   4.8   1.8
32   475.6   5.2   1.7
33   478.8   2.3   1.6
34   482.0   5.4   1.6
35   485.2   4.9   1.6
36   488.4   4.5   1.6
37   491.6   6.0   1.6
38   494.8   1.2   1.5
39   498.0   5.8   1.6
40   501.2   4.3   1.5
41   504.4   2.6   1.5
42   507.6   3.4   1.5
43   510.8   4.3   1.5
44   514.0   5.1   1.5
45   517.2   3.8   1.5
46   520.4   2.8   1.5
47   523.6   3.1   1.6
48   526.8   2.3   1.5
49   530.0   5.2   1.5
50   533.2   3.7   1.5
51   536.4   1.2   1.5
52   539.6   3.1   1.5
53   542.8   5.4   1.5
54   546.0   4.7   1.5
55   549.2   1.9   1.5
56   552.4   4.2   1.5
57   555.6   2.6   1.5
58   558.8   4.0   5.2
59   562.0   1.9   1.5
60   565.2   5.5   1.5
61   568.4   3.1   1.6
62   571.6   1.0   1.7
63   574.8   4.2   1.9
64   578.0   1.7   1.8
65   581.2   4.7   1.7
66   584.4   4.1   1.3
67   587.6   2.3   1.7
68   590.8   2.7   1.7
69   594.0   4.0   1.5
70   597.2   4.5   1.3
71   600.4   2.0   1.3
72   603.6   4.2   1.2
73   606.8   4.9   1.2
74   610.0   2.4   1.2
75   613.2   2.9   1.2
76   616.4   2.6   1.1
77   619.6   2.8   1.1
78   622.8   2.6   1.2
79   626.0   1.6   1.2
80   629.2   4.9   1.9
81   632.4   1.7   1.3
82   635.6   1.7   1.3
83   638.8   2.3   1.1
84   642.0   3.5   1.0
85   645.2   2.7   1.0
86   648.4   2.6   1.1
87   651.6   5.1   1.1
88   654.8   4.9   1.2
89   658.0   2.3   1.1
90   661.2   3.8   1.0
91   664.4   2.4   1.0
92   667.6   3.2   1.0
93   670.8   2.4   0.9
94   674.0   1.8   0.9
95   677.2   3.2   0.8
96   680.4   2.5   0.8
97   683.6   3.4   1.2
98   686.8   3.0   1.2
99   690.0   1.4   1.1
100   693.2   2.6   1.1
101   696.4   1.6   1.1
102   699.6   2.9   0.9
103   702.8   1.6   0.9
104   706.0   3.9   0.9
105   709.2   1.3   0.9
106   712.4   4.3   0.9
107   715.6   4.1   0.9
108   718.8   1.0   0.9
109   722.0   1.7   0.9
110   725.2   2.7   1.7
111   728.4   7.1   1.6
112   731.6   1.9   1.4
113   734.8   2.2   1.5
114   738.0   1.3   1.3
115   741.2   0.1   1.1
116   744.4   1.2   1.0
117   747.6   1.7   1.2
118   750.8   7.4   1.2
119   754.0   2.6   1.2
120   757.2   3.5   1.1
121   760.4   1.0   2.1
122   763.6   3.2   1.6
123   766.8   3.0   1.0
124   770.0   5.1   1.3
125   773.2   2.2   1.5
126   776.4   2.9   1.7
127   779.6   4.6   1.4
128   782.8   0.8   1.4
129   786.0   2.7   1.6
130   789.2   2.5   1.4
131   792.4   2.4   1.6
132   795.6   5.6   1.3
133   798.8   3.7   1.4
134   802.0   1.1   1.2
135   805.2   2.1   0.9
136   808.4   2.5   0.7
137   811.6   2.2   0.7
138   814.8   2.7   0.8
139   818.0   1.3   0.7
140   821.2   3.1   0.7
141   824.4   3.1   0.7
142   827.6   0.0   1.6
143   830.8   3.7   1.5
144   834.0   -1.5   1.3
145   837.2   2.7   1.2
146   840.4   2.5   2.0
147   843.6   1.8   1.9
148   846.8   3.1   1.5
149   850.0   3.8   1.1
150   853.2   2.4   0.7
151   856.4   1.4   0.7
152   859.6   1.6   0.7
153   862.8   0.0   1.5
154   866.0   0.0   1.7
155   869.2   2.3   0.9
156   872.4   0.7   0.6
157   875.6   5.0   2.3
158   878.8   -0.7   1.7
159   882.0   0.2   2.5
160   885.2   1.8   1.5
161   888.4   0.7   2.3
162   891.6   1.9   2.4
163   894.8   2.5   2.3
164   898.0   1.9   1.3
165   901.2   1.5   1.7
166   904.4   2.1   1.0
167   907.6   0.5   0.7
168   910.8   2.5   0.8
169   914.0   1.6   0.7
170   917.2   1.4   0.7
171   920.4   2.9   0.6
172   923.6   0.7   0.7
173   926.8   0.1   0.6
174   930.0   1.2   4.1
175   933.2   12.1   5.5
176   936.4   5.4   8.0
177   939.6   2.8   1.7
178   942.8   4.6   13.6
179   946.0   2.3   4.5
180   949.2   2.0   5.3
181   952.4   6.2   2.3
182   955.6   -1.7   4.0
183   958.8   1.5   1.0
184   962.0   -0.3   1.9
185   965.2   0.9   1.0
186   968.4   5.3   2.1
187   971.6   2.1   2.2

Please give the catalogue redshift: 1.012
